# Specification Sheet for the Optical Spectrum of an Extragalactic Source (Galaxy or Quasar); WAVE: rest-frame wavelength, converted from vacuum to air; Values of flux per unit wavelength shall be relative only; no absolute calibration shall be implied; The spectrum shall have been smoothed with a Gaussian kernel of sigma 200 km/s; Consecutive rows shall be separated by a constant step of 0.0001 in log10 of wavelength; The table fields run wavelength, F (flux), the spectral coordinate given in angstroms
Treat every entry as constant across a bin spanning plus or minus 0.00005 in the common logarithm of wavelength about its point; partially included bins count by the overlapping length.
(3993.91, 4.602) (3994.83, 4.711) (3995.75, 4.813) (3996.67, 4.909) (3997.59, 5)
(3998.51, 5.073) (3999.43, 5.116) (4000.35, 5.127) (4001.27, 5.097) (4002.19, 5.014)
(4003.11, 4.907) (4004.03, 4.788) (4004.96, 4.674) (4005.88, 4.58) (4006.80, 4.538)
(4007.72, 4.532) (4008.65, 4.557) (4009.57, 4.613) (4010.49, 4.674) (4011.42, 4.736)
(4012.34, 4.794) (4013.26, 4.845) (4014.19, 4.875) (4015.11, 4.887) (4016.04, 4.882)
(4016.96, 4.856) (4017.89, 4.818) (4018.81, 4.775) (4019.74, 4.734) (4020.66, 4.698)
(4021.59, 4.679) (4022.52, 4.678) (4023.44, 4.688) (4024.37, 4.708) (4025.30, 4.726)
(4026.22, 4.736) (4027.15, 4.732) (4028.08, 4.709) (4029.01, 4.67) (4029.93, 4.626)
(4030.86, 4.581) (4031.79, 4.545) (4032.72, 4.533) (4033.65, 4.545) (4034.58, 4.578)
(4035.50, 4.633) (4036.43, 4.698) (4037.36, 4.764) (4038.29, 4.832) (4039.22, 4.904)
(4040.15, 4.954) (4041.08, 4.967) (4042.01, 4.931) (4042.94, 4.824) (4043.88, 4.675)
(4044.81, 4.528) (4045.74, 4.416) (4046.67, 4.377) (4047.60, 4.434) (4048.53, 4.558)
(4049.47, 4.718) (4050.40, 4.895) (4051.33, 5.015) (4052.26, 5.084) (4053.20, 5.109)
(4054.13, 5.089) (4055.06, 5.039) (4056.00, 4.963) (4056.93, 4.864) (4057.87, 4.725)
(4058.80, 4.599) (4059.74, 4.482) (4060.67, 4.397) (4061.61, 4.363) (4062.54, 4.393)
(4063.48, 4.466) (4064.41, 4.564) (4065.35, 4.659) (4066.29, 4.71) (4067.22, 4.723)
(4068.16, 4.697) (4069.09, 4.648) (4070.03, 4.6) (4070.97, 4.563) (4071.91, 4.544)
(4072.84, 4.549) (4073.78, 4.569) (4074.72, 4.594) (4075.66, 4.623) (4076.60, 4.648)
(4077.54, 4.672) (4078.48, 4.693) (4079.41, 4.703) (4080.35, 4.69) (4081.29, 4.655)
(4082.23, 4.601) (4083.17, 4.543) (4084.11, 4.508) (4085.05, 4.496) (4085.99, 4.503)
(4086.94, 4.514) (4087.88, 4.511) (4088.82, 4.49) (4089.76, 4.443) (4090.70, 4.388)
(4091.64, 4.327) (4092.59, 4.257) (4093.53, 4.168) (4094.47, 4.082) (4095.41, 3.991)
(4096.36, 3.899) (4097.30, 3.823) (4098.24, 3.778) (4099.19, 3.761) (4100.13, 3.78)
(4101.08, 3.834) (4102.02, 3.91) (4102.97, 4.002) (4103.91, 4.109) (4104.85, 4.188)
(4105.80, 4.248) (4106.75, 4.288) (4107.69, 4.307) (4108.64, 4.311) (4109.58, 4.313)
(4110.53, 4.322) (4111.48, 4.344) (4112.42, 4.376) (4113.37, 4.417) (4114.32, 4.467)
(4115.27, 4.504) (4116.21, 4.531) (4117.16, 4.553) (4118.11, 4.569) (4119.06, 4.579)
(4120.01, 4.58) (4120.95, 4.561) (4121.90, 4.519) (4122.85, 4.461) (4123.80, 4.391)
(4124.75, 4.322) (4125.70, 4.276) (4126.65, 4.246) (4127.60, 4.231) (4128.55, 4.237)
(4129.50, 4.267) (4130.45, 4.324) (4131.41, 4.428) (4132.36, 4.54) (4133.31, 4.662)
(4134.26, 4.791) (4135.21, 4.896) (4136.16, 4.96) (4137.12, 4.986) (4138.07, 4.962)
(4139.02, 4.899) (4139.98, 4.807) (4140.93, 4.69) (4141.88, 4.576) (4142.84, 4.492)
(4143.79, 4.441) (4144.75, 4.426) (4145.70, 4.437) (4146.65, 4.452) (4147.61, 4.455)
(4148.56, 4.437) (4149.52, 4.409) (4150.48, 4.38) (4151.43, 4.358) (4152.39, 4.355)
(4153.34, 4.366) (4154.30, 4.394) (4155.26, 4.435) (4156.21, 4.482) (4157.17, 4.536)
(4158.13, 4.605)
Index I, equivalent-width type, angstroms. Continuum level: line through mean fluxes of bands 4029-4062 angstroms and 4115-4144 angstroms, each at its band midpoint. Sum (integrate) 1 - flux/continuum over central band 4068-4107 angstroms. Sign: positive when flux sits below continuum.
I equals 2.44 angstroms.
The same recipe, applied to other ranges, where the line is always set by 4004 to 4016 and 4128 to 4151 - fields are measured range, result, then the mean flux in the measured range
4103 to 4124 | 0.9 angstroms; 4.4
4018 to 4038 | 0.0 angstroms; 4.67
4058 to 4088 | 0.4 angstroms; 4.58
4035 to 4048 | -0.1 angstroms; 4.71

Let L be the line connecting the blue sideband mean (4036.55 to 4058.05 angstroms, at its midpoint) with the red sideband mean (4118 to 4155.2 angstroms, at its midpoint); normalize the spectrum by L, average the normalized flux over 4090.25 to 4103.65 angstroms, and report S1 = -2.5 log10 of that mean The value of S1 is 0.163 mag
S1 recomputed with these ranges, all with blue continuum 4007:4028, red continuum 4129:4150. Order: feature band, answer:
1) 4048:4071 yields -0.01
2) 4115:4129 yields 0.04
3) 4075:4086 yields 0.01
